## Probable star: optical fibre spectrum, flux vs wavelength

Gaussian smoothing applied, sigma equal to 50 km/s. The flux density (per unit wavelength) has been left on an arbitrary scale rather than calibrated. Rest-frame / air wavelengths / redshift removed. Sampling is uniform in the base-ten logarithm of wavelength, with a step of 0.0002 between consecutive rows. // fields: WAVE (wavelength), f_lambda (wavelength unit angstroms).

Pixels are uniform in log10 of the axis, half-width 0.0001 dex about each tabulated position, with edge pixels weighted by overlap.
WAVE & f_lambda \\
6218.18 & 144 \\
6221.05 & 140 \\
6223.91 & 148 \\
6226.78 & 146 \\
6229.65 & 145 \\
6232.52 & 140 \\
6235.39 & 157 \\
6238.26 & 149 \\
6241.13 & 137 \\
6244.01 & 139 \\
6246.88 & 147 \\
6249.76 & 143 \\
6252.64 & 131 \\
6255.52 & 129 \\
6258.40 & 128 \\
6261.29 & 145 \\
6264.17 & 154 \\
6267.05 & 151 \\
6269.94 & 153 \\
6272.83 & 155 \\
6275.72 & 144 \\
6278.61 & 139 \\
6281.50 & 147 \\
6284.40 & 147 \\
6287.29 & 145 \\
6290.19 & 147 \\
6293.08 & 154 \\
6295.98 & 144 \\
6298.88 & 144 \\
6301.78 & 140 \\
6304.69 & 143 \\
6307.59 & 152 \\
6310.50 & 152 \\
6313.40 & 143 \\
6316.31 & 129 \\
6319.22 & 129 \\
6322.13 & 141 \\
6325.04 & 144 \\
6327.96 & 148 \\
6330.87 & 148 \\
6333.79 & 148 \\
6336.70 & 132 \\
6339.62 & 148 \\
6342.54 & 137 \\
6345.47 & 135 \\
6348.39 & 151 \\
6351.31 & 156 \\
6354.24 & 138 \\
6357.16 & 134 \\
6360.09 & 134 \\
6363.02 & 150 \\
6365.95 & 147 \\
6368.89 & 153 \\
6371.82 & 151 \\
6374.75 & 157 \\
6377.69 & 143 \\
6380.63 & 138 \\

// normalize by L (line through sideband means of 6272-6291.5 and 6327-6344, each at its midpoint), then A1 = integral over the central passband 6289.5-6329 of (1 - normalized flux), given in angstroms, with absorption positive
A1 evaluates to 0.34 angstroms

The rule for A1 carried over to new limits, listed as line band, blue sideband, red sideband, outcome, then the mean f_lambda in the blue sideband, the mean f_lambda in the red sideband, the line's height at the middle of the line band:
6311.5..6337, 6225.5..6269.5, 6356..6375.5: 0.77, 143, 146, 145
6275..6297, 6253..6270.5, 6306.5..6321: -0.70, 142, 141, 141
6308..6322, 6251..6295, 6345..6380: 0.55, 145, 146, 145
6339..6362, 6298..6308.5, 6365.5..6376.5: 1.27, 144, 152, 150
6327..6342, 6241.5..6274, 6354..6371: -0.10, 143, 143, 143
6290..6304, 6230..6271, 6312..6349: -0.38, 143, 141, 142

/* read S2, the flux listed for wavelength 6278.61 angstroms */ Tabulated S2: 139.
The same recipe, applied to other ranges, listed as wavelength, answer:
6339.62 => 148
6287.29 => 145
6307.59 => 152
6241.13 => 137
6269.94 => 153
